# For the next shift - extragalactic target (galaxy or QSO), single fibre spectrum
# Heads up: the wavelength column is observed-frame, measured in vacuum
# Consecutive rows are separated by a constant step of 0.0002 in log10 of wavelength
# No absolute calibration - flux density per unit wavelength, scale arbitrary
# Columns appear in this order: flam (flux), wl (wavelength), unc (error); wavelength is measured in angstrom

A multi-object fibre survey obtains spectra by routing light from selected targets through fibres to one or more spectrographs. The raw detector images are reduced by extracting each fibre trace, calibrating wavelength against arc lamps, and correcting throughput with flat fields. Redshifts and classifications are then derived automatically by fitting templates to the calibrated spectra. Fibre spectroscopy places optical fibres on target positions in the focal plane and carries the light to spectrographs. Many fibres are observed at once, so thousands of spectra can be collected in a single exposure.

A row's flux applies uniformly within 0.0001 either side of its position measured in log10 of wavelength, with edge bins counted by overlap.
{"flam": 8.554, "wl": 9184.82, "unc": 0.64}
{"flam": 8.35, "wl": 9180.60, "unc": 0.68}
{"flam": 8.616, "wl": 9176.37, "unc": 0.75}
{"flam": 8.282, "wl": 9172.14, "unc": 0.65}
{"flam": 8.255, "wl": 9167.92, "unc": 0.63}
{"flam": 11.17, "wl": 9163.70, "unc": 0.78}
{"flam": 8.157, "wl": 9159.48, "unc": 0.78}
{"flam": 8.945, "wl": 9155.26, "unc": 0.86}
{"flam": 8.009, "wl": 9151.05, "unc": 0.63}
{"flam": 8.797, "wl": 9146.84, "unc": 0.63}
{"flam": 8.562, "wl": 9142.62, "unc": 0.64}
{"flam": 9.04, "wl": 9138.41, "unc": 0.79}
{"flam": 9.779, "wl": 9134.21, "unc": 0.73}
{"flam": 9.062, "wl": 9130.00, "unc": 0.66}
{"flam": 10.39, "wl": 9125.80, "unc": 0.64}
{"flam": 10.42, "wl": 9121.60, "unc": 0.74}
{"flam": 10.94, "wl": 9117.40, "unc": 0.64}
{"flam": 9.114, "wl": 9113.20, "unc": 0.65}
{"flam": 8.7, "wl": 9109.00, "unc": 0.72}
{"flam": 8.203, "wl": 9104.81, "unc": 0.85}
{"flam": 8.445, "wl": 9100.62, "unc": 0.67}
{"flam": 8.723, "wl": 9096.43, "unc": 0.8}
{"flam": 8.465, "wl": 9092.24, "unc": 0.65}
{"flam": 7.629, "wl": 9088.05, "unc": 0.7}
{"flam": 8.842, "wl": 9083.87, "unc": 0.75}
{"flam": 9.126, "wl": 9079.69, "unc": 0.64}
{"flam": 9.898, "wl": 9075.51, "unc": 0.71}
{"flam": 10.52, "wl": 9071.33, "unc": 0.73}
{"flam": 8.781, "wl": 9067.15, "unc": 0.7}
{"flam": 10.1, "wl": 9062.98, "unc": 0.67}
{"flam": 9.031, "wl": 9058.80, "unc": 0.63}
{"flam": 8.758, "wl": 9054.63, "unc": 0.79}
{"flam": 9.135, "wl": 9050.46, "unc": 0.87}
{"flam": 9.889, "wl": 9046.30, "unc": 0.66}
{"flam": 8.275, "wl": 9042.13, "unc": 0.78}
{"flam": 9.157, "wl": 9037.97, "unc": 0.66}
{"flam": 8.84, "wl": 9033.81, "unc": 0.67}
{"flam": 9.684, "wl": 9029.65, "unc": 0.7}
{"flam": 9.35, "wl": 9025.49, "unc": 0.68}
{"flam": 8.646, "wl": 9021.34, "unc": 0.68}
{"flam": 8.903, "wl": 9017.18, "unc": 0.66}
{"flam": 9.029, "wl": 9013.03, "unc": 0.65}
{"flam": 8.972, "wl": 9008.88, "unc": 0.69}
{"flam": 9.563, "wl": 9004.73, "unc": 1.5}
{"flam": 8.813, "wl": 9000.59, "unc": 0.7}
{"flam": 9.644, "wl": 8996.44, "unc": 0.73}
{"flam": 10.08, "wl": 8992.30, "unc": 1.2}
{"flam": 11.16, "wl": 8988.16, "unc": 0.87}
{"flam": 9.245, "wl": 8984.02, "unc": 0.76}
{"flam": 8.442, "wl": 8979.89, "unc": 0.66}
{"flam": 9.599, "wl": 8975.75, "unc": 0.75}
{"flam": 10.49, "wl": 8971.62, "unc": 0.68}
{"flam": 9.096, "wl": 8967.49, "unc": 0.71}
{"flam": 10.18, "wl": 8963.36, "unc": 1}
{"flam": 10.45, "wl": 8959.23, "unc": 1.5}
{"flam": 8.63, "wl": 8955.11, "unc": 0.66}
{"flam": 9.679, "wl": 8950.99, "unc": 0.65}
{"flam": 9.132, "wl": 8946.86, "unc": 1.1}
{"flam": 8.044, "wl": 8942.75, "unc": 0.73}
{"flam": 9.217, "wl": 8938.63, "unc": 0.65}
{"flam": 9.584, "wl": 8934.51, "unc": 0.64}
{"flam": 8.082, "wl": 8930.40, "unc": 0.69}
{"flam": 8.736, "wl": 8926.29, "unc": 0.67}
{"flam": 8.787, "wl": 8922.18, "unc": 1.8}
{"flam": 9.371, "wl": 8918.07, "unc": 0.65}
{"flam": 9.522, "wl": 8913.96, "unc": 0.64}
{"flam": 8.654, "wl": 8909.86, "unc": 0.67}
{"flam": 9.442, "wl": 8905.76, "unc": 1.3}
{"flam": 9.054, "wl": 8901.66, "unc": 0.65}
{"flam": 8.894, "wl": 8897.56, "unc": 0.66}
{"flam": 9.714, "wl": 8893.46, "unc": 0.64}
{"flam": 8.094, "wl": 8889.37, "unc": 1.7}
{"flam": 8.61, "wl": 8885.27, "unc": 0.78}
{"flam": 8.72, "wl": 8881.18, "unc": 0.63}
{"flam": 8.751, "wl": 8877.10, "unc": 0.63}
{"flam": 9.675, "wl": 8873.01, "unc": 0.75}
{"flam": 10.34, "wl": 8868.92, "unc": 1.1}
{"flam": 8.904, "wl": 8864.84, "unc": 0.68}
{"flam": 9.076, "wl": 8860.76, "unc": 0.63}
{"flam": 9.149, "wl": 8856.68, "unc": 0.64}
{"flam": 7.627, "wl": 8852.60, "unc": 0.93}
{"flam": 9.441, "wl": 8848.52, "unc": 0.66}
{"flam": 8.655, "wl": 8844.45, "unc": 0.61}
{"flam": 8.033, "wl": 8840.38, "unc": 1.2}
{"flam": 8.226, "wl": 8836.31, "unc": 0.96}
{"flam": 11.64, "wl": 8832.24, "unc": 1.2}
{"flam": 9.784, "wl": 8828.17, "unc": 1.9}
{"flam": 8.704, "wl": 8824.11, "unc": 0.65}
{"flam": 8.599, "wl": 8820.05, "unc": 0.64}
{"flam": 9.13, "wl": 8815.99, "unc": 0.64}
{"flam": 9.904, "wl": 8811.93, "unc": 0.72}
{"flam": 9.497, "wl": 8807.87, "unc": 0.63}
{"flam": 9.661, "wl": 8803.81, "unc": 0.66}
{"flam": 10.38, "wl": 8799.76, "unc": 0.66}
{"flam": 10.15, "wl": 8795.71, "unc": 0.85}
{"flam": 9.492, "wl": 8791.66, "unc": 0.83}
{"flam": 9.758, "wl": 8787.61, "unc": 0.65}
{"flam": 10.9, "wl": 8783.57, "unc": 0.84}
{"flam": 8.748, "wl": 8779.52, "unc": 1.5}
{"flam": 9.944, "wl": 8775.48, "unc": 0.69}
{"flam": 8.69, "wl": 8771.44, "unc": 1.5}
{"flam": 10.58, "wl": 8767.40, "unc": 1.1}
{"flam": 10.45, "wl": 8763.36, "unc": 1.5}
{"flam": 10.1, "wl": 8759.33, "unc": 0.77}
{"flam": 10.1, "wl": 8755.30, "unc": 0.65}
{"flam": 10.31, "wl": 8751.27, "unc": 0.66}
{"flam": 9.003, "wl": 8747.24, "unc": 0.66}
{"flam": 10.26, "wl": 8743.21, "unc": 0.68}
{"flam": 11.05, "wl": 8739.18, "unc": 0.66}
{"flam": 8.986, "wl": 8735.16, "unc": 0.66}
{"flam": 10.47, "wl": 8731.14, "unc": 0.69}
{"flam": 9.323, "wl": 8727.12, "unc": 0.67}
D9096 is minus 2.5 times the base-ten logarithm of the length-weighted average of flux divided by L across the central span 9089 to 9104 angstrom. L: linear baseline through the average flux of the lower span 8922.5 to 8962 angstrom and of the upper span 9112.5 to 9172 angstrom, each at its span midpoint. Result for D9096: 0.10 mag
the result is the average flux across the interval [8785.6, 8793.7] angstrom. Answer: 9.62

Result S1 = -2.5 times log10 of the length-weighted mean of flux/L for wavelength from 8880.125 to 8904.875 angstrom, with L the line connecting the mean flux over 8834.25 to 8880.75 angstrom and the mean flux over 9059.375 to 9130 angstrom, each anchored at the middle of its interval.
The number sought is 0.01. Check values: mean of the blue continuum 8.89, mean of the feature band 8.88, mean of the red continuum 9.26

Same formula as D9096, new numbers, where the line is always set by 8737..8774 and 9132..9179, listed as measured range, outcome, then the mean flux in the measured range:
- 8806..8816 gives 0.034 mag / 9.58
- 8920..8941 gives 0.078 mag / 8.87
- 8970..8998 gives -0.048 mag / 9.8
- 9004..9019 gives 0.025 mag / 9.08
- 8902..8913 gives 0.058 mag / 9.1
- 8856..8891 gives 0.077 mag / 9.04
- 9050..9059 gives 0.028 mag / 8.93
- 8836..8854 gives 0.161 mag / 8.44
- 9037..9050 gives 0.011 mag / 9.11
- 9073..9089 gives 0.010 mag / 9.01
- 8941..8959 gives 0.050 mag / 9.05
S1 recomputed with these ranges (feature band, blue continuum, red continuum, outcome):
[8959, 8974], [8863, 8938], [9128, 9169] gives -0.11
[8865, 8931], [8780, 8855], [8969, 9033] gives 0.04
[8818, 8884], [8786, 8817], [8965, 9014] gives 0.07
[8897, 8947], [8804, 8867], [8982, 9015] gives 0.05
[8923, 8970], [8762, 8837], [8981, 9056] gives 0.03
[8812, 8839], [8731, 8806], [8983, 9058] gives 0.05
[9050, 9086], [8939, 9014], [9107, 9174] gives 0.00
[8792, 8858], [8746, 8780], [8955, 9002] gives 0.06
